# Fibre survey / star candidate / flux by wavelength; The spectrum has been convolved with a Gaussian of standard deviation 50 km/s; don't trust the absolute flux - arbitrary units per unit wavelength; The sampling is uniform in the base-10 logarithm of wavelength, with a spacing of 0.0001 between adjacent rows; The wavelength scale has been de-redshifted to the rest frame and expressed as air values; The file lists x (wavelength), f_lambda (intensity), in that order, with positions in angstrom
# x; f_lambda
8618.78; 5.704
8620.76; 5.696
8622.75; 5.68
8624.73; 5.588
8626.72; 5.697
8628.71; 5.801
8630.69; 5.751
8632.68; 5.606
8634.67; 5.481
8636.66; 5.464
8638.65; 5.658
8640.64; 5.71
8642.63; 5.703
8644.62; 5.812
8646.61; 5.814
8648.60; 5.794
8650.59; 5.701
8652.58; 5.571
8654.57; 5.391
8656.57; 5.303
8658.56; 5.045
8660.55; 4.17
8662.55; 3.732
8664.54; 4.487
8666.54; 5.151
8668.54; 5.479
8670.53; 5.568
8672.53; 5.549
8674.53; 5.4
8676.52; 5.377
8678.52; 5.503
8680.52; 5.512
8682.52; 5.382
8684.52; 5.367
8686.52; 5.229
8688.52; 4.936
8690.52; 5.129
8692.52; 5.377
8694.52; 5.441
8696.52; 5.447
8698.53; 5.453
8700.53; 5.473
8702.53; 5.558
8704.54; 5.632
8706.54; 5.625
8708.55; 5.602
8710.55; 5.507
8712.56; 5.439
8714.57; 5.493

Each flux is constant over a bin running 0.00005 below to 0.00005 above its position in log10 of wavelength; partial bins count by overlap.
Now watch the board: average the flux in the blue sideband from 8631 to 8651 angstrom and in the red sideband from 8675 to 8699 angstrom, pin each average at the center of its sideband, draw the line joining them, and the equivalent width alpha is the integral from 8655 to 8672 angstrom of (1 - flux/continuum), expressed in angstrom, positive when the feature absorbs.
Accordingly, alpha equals 1.9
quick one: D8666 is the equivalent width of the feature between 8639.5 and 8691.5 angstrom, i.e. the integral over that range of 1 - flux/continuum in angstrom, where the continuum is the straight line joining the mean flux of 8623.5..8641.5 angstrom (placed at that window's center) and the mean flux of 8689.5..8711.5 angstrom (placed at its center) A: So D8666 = 2.4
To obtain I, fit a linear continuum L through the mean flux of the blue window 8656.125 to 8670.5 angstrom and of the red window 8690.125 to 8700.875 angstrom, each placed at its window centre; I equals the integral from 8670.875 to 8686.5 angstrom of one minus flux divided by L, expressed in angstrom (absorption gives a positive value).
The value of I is -1.1 angstrom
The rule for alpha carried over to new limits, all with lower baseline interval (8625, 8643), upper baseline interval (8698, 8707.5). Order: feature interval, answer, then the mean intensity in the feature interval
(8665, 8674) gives 0.35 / 5.37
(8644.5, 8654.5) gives -0.13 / 5.7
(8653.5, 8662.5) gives 1.22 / 4.85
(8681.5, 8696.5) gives 0.80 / 5.28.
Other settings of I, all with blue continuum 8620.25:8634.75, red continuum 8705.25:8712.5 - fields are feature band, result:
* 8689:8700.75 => 0.46 angstrom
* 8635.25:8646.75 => -0.05 angstrom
